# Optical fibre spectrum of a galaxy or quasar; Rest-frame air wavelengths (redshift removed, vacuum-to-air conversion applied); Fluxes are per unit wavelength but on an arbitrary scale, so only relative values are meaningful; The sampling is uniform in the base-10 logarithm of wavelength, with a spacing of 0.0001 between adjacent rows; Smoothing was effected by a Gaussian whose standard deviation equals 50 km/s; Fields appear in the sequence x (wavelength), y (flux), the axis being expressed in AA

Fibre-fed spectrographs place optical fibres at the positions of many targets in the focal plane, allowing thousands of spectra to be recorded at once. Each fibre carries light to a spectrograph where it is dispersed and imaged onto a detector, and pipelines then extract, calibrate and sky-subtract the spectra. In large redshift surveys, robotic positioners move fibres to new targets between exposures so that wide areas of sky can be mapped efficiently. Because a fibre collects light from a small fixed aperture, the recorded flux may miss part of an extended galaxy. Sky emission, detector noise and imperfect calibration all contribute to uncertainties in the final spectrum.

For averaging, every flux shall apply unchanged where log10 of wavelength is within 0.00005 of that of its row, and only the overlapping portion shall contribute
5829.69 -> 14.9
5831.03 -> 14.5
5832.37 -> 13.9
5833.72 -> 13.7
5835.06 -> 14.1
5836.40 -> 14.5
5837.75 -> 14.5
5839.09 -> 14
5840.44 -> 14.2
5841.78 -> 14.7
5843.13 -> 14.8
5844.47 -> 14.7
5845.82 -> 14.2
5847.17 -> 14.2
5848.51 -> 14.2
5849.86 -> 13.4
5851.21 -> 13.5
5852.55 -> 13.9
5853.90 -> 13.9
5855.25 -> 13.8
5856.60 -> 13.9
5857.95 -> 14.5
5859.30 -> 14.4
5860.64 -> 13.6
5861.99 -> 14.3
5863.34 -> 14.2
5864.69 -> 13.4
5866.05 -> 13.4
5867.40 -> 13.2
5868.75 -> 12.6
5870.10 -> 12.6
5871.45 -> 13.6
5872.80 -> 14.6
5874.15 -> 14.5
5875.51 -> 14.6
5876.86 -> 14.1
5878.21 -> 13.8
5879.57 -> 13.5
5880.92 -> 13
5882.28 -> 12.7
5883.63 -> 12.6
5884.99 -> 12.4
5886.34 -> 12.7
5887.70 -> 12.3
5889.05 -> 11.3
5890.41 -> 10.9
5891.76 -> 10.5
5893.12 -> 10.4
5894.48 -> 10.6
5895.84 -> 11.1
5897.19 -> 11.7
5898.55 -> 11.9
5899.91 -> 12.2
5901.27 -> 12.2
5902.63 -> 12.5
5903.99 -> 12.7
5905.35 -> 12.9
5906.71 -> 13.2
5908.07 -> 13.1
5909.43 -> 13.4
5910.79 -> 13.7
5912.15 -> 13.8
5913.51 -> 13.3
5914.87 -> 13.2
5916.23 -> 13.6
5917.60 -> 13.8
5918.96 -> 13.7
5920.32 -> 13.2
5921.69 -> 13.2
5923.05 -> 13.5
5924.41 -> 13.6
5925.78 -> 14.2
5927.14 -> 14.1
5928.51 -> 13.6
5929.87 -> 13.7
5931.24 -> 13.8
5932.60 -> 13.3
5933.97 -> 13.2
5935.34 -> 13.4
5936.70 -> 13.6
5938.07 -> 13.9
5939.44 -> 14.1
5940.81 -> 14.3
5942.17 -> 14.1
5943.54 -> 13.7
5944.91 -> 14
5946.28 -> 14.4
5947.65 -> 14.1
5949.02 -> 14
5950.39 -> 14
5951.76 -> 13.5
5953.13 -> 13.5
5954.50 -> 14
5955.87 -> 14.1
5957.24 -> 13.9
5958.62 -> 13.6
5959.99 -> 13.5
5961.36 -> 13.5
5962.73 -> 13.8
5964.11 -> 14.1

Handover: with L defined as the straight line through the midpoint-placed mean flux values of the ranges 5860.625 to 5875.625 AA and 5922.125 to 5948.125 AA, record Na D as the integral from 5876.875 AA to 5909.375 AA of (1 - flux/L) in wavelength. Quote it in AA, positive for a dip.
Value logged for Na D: 3.5 AA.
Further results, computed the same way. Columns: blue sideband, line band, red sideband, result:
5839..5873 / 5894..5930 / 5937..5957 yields 2.36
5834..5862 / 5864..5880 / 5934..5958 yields 0.48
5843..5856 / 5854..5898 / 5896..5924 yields 2.03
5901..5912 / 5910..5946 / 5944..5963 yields -0.75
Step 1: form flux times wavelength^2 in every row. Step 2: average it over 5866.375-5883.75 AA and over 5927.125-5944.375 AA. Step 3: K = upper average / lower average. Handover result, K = 1.0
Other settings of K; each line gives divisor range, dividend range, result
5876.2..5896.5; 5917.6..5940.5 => 1.14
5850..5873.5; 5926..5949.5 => 1.04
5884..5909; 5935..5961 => 1.18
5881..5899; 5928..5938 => 1.18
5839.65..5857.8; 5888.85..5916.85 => 0.89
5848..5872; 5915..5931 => 1.02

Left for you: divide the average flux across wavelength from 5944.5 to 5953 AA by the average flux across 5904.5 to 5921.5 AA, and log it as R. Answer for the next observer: 1.04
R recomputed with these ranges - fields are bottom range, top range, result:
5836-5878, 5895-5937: 0.94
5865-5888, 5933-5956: 1.04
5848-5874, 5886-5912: 0.88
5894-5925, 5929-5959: 1.07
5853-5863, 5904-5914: 0.95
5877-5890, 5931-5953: 1.09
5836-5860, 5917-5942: 0.97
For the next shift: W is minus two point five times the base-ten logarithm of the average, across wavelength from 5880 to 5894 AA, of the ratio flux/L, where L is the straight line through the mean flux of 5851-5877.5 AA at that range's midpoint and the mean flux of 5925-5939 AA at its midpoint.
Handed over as 0.16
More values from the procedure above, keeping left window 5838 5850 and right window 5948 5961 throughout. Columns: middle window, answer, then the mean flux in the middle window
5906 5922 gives 0.04 mag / 13.4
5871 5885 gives 0.04 mag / 13.6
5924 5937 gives 0.02 mag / 13.7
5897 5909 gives 0.12 mag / 12.5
